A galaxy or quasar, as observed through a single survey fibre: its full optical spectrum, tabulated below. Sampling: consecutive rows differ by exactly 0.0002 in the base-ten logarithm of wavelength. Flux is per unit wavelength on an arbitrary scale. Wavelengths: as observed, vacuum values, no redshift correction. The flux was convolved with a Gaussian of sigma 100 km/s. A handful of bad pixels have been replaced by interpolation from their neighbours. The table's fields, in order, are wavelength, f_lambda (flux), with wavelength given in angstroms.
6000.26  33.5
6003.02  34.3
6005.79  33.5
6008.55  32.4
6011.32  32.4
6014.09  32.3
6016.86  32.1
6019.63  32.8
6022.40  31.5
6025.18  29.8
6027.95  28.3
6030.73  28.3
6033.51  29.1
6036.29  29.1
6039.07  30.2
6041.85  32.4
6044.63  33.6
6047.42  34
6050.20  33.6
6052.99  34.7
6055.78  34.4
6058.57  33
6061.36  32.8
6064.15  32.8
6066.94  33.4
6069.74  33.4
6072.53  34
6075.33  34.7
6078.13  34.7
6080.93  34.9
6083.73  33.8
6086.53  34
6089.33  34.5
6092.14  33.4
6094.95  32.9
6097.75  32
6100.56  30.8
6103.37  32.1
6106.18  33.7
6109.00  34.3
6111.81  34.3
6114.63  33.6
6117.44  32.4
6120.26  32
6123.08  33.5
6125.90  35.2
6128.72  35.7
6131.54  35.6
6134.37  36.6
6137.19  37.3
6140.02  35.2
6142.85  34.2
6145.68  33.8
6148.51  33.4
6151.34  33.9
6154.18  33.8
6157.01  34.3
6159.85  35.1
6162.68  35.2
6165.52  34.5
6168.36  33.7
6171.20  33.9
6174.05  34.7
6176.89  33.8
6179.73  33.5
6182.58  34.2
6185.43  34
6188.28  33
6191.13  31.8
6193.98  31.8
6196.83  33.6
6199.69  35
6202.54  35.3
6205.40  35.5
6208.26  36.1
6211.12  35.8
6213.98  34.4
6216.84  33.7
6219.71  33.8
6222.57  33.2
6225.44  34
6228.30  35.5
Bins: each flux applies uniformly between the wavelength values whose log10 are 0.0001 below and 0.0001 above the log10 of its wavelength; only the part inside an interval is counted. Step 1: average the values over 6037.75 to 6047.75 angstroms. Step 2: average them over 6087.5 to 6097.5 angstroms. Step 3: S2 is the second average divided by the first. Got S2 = 1.03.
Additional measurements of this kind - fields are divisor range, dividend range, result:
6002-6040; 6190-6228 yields 1.10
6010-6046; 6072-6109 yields 1.08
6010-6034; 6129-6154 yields 1.14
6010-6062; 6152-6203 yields 1.07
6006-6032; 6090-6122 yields 1.05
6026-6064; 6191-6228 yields 1.08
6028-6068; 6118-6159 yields 1.08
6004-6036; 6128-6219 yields 1.11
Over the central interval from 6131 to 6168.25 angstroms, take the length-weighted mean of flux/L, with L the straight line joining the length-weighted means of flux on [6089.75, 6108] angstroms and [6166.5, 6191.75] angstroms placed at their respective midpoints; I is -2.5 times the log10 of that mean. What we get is -0.05 mag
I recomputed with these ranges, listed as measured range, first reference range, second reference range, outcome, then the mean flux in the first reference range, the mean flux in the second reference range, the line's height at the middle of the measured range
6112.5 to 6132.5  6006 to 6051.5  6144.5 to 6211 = -0.03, 31.4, 34.1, 33.1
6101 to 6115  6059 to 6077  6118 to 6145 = 0.03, 33.5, 34.9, 34.4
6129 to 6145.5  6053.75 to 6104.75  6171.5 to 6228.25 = -0.06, 33.4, 34.1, 33.8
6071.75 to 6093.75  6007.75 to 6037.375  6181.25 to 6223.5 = -0.08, 30.7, 34.1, 31.8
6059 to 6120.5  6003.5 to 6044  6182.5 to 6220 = -0.04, 31.1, 34.1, 32.3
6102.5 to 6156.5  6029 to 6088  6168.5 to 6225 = -0.03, 32.9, 34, 33.5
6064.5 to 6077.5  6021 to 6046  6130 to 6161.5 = -0.07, 30.3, 34.8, 31.8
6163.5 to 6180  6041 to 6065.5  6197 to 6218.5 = 0.02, 33.5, 35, 34.7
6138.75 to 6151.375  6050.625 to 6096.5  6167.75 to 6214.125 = 0.00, 33.8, 34.1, 34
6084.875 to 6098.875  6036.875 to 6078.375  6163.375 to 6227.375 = 0.00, 33.3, 34.1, 33.5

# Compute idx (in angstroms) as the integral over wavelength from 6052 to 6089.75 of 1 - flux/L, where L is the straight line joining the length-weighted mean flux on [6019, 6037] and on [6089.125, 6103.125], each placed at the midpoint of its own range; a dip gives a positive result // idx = -2.9 angstroms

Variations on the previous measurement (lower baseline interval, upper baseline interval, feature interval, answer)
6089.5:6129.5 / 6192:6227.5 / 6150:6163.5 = -0.3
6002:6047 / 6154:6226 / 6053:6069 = -0.7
